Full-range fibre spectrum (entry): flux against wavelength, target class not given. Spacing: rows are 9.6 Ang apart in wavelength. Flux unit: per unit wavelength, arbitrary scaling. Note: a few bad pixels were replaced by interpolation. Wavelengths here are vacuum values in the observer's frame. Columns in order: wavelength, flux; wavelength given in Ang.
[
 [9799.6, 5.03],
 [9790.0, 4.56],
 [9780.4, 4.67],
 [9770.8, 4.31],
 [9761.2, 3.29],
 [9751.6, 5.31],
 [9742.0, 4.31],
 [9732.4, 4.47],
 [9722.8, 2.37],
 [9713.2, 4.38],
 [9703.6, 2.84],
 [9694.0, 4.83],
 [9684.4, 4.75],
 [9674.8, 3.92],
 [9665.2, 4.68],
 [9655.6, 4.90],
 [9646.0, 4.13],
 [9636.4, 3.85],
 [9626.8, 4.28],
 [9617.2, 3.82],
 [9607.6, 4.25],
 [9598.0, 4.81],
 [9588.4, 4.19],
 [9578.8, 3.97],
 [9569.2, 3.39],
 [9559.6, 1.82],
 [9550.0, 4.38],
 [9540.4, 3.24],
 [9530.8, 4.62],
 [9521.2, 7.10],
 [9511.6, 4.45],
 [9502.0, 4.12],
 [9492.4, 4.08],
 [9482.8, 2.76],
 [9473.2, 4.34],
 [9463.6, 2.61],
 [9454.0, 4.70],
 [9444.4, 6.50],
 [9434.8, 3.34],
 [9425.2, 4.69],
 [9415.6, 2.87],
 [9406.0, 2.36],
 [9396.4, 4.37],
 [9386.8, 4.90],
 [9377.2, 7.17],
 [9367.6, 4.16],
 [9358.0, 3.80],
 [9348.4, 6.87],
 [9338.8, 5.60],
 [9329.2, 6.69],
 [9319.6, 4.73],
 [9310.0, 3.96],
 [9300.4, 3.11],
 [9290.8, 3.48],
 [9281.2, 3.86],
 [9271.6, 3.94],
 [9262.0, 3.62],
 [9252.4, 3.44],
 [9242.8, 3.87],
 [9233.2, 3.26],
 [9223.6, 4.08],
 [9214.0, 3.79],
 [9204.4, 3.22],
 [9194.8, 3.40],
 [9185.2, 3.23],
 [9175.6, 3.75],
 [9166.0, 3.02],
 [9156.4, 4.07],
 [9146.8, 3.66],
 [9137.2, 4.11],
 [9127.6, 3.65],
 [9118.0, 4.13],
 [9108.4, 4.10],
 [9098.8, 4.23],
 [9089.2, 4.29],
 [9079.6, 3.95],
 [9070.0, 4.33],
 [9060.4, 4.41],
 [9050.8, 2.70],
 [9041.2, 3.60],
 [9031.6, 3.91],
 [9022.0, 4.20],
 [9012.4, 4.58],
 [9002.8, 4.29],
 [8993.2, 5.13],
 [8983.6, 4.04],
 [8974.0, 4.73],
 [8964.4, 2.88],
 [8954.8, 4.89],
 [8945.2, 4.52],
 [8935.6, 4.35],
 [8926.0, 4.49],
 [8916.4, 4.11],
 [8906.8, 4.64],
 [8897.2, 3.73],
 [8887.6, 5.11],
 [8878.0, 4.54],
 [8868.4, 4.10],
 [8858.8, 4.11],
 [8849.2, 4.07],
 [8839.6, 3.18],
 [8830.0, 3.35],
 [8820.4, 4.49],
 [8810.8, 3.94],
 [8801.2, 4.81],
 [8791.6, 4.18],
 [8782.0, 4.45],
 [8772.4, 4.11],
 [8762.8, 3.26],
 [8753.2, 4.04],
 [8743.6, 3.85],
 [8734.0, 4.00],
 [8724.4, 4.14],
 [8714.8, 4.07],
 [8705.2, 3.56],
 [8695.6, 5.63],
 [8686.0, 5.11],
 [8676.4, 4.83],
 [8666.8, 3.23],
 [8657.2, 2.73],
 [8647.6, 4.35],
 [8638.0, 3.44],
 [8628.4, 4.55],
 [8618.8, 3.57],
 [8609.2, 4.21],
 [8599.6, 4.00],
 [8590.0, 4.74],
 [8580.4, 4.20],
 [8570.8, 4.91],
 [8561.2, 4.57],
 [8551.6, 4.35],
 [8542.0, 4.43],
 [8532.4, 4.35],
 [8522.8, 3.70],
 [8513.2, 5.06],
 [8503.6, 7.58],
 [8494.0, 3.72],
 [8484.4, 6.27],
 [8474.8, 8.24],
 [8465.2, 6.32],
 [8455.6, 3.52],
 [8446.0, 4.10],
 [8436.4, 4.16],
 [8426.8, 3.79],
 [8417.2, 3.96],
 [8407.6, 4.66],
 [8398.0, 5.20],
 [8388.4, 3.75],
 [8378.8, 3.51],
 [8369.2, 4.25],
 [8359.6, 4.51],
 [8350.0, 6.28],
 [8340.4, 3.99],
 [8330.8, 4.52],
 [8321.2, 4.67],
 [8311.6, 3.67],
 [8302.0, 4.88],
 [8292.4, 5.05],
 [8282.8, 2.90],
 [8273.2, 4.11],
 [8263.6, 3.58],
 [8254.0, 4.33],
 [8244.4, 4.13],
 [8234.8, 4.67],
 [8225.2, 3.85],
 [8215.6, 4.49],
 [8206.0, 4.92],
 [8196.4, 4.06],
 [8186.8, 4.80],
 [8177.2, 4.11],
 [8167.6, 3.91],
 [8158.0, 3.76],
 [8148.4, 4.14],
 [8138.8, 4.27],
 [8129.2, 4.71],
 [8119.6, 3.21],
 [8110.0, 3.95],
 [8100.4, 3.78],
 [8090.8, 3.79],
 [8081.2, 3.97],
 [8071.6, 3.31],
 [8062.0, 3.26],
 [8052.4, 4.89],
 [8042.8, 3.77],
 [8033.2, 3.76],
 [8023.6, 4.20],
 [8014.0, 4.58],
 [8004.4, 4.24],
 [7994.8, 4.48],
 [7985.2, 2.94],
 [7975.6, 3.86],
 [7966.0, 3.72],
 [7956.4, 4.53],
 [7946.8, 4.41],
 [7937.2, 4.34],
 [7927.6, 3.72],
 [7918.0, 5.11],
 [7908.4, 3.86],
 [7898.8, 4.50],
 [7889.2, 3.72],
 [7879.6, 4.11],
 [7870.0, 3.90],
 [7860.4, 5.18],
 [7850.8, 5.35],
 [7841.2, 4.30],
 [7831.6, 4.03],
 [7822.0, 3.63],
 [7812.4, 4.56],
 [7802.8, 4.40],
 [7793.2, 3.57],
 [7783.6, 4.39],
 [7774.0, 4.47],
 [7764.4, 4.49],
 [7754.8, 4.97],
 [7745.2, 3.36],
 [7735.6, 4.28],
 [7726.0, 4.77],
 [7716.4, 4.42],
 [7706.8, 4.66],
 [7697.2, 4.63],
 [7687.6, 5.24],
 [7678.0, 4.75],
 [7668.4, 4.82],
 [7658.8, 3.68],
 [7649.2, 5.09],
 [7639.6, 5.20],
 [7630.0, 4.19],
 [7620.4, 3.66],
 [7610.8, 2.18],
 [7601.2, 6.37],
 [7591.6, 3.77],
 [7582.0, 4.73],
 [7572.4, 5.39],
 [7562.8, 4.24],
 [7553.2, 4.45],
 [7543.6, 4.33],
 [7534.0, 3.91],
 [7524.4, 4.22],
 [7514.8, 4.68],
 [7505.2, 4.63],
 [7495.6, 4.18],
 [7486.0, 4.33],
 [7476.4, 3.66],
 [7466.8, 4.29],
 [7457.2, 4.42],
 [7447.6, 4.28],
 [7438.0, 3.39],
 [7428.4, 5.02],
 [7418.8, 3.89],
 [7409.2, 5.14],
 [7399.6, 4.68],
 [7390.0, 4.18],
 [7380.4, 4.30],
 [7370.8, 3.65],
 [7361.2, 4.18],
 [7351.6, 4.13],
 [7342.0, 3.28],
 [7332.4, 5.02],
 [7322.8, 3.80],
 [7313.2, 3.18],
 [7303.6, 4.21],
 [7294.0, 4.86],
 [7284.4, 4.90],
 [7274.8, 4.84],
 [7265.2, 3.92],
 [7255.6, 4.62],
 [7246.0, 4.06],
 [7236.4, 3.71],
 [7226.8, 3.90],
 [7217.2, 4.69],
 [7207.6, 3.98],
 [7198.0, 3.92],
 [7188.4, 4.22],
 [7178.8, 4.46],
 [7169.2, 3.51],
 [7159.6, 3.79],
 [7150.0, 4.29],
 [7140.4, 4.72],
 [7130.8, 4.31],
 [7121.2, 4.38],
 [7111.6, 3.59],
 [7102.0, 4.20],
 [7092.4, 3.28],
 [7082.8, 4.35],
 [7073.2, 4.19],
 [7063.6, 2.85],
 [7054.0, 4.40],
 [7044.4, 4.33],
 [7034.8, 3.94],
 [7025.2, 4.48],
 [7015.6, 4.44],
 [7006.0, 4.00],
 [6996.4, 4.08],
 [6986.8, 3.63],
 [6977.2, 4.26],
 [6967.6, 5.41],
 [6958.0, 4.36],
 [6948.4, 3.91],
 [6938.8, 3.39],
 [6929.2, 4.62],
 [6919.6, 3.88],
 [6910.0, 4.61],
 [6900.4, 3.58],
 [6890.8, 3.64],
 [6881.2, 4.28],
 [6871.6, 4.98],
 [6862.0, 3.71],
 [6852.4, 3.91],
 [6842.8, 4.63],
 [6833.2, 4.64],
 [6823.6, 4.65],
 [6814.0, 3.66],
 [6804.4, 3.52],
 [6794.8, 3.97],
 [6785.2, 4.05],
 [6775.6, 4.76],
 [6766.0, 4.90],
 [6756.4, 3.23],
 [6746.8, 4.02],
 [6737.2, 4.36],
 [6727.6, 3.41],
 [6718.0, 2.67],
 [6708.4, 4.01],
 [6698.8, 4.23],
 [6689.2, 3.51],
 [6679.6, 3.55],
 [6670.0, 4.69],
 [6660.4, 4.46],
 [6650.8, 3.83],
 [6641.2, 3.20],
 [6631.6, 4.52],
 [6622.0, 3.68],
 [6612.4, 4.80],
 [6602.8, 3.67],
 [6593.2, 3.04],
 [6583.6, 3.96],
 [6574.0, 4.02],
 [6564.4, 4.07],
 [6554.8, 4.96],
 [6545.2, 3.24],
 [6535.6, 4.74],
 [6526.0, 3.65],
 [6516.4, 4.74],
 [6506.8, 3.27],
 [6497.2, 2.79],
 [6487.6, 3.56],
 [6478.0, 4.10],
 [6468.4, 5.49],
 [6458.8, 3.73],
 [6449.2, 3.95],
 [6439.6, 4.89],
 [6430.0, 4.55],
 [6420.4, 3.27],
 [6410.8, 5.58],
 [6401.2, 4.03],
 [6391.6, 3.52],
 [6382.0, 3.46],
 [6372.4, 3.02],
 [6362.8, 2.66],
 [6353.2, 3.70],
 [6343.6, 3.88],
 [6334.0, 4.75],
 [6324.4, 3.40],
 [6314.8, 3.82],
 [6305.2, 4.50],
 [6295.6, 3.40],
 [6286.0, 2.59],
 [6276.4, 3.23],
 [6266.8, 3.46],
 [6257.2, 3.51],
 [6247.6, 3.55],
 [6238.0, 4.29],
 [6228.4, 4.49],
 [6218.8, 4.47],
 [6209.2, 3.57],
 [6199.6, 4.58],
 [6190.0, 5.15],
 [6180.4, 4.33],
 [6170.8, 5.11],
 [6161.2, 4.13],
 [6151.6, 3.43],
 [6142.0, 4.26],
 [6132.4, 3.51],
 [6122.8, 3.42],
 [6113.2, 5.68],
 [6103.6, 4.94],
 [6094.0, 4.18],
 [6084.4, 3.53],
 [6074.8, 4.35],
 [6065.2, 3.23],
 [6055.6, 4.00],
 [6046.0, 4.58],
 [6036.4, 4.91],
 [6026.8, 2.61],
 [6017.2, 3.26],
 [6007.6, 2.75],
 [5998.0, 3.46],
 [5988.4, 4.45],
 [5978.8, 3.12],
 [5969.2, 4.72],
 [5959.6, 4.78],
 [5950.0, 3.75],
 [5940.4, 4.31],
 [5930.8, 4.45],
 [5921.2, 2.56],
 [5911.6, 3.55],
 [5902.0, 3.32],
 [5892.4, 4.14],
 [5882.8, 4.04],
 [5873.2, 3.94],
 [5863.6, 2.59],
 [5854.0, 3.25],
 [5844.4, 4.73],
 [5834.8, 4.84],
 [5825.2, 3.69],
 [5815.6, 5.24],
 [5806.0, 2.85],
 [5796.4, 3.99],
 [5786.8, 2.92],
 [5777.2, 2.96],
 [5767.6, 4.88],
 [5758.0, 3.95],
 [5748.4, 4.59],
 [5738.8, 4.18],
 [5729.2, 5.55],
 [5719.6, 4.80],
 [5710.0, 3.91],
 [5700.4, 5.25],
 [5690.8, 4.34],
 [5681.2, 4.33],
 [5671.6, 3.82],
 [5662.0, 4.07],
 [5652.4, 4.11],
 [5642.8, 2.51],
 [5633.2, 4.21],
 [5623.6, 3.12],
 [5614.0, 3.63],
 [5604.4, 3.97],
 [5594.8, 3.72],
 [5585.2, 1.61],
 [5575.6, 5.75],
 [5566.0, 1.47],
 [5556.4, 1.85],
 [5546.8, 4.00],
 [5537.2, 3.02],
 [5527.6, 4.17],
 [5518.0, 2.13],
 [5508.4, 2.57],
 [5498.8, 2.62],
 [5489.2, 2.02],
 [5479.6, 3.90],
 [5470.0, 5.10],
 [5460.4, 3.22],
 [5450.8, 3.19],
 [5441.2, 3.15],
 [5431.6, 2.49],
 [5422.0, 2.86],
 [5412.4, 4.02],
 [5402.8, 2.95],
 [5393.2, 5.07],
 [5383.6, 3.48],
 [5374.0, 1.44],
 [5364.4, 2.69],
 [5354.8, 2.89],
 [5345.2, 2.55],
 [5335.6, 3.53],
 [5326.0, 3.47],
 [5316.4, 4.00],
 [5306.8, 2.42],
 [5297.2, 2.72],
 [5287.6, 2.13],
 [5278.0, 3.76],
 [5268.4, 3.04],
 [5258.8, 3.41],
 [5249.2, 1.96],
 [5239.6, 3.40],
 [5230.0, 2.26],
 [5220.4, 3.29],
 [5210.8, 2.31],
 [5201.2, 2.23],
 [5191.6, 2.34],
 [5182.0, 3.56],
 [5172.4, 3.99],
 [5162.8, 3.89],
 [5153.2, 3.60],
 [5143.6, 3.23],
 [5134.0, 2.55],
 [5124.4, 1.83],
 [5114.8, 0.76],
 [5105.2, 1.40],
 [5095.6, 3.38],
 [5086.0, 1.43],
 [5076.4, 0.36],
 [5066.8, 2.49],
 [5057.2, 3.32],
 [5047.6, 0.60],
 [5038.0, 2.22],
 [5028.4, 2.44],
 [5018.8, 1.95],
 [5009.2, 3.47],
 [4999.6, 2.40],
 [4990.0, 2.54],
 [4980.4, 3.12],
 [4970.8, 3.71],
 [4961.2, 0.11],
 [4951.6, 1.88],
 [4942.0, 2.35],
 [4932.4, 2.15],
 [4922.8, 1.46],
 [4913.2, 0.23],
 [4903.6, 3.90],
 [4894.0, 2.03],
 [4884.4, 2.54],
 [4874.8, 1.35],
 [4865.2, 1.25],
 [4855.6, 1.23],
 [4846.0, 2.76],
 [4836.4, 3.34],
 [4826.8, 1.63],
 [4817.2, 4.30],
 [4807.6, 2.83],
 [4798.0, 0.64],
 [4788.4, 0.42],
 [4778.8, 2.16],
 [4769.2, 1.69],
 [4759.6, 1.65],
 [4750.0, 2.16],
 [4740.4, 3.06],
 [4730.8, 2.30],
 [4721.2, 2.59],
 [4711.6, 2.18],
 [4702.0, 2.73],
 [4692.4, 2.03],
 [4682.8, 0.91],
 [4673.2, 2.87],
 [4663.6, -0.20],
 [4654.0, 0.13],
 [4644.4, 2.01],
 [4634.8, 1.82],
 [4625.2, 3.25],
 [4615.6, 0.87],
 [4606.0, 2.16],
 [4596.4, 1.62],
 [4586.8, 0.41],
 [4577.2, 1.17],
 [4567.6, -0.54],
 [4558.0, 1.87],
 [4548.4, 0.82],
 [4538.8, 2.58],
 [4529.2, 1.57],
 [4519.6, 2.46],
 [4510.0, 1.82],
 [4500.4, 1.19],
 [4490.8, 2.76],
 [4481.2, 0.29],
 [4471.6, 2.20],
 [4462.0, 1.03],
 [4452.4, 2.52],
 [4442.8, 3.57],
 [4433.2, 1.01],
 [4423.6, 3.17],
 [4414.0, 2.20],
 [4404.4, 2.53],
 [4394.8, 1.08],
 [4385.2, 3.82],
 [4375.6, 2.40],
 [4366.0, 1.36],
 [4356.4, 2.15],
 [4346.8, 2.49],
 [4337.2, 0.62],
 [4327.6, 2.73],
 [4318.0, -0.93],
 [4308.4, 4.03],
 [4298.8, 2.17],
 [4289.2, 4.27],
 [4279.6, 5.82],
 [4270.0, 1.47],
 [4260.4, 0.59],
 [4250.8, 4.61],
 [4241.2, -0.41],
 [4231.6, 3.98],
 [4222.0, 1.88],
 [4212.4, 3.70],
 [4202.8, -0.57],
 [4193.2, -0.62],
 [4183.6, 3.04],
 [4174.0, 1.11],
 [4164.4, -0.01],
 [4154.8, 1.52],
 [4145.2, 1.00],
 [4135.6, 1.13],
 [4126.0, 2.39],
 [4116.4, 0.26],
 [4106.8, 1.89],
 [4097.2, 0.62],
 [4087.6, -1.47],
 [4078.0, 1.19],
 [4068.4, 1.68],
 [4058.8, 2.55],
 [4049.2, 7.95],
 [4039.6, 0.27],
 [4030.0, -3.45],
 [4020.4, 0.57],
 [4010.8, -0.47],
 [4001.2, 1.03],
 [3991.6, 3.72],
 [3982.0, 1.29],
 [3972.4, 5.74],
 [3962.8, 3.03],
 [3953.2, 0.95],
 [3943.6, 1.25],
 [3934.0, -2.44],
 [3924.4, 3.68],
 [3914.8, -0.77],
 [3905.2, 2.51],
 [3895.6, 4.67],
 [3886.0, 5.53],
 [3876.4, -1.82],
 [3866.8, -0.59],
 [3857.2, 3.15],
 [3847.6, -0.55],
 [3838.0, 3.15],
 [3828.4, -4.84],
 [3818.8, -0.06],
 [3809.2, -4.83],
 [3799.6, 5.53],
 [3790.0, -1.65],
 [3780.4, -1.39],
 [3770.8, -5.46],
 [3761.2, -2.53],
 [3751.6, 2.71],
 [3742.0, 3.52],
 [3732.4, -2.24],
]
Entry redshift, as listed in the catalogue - 0.291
